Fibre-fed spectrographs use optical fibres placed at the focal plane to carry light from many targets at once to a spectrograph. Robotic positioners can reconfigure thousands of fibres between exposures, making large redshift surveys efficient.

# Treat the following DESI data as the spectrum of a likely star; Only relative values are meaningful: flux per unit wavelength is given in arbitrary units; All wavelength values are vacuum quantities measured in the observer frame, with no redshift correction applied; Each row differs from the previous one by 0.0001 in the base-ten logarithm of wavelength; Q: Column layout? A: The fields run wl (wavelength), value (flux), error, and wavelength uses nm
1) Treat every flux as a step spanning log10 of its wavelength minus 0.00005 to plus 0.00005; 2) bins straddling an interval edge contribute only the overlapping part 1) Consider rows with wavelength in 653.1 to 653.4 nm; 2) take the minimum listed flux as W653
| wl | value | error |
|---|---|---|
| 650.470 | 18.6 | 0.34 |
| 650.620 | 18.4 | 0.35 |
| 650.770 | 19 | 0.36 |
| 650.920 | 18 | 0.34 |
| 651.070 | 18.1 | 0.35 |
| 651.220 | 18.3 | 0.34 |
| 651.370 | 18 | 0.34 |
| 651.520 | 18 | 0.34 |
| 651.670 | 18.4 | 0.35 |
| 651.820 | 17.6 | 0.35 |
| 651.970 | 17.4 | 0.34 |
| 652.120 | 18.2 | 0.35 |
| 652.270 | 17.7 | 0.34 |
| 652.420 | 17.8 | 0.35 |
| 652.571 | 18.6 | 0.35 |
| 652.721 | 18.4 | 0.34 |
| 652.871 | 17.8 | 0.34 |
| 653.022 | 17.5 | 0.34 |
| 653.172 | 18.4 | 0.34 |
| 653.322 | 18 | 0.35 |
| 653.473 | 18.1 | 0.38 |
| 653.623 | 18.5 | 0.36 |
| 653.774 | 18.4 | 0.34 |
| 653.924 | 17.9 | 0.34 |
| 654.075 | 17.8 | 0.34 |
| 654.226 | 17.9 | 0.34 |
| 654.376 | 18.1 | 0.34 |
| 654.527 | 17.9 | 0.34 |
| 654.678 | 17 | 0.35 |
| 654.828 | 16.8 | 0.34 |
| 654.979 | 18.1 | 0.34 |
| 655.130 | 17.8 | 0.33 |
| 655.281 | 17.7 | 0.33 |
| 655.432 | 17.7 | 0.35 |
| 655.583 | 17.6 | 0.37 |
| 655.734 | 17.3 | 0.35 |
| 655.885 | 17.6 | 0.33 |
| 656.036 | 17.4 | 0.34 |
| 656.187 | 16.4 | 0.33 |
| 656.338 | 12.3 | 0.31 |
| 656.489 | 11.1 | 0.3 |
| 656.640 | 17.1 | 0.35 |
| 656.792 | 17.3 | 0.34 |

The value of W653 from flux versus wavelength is 18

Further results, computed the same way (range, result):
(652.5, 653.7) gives 17.5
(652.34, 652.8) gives 17.8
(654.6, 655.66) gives 16.8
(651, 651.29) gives 18.1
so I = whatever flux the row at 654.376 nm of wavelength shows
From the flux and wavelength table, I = 18.1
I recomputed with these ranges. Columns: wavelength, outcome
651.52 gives 18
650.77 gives 19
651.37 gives 18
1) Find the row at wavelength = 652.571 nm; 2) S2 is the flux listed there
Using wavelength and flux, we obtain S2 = 18.6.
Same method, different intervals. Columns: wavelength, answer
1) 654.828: 16.8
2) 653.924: 17.9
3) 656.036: 17.4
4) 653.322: 18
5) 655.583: 17.6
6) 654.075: 17.8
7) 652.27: 17.7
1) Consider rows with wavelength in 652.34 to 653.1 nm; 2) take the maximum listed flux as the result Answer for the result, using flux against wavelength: 18.6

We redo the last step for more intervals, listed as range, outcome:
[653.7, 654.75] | 18.4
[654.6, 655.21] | 18.1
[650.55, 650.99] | 19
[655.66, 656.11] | 17.6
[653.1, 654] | 18.5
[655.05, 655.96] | 17.8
